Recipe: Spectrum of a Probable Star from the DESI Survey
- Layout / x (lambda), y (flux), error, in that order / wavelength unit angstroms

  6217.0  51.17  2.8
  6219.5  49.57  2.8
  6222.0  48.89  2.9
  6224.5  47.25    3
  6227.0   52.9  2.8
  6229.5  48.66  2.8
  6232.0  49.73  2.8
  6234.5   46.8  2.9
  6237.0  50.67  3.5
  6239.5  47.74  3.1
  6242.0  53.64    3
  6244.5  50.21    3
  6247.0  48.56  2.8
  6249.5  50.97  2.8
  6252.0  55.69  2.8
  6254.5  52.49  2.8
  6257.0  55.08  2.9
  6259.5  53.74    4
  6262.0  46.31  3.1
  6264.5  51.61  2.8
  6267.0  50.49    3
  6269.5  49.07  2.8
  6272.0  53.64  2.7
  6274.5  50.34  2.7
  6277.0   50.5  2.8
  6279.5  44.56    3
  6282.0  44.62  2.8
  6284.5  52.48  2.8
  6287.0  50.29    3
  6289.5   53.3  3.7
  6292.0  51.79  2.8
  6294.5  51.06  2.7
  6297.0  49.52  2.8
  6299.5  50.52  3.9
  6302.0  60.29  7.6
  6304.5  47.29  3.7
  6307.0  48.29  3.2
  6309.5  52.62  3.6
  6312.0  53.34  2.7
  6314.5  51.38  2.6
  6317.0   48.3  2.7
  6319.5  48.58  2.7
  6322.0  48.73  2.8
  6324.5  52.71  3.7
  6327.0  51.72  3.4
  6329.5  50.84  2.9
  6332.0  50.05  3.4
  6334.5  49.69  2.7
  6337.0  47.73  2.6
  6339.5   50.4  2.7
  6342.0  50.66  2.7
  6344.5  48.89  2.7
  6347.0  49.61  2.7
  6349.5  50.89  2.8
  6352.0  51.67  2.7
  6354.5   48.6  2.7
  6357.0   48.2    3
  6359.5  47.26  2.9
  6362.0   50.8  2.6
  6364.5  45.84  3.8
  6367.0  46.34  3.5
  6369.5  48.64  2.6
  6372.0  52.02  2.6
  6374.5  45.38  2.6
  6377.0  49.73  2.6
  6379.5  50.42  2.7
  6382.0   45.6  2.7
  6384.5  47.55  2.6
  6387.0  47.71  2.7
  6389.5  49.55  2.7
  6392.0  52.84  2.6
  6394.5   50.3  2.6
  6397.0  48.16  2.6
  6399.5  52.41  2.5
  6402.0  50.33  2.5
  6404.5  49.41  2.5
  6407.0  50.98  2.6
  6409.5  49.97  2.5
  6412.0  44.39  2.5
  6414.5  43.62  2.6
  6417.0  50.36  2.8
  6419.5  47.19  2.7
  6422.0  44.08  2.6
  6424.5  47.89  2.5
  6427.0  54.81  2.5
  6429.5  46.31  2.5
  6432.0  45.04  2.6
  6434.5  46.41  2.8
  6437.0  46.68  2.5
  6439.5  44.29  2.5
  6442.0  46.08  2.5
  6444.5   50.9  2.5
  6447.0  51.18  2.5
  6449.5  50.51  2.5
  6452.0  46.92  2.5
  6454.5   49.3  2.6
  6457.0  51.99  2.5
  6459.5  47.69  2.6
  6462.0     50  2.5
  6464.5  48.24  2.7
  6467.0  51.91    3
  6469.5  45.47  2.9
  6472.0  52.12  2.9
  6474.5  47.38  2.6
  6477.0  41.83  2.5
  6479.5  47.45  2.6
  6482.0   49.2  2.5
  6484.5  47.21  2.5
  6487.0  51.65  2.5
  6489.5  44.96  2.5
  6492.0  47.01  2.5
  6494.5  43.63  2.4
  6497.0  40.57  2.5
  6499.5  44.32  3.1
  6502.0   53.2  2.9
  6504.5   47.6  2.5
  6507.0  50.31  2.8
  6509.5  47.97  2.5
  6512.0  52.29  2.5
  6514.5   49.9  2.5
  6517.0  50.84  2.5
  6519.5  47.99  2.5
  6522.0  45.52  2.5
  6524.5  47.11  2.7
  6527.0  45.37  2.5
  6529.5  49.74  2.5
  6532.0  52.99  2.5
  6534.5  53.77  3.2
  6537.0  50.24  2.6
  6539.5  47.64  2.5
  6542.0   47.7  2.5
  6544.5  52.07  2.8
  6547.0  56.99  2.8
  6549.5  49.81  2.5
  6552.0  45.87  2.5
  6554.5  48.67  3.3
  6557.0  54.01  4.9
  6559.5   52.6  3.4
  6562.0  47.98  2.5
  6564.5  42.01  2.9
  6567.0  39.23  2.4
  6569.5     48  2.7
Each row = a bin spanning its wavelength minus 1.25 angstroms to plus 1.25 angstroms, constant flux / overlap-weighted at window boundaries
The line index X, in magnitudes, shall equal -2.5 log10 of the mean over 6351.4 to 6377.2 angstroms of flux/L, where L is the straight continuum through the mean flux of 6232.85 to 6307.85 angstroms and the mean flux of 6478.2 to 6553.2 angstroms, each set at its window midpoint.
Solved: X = 0.03 mag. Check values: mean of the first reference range 50.7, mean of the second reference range 48.7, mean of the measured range 48.5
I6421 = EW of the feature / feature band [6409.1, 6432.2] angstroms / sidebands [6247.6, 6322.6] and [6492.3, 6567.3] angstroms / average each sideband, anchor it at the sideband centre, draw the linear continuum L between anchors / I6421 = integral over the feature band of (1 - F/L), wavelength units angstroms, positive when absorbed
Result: 1.1 angstroms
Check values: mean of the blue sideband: 50.9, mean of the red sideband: 48.7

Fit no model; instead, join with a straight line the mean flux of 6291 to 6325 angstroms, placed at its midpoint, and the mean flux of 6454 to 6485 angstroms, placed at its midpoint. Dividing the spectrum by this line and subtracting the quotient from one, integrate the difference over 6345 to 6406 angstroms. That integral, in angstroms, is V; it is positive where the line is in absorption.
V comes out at 1.0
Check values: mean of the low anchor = 51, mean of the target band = 49.1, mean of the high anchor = 48.5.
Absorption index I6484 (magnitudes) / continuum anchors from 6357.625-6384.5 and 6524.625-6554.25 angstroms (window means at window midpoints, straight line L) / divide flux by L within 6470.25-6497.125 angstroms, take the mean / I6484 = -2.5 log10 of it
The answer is 0.06 mag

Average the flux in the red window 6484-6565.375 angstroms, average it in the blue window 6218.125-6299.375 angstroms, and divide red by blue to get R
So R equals 0.97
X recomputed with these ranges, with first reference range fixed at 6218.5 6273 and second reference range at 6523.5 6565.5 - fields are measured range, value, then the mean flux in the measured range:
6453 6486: 0.033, 48.5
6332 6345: 0.017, 49.6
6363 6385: 0.050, 48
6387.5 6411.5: 0.000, 50.2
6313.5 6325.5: 0.012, 49.9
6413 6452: 0.054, 47.6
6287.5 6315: -0.027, 51.7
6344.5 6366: 0.027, 49.1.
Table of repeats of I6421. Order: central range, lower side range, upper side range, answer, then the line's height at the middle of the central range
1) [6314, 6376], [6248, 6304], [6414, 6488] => 0.80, 50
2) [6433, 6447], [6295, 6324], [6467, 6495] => 0.29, 48.2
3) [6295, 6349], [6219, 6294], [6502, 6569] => -0.47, 50.1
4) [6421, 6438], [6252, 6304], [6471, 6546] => 0.66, 49.3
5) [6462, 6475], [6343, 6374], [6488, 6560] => -0.06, 49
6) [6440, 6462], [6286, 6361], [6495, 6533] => -0.09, 49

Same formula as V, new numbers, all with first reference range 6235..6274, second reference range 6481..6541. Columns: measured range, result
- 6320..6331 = -0.08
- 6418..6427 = 0.31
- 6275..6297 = 0.45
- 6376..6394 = 0.24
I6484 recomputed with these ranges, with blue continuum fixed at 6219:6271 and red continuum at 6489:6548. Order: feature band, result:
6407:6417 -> 0.05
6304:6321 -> 0.00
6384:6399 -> 0.00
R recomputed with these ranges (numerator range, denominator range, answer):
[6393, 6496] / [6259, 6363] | 0.96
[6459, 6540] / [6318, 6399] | 0.98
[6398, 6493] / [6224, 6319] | 0.95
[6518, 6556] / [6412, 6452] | 1.04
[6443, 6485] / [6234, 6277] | 0.96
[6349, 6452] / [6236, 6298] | 0.96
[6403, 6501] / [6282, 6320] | 0.93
